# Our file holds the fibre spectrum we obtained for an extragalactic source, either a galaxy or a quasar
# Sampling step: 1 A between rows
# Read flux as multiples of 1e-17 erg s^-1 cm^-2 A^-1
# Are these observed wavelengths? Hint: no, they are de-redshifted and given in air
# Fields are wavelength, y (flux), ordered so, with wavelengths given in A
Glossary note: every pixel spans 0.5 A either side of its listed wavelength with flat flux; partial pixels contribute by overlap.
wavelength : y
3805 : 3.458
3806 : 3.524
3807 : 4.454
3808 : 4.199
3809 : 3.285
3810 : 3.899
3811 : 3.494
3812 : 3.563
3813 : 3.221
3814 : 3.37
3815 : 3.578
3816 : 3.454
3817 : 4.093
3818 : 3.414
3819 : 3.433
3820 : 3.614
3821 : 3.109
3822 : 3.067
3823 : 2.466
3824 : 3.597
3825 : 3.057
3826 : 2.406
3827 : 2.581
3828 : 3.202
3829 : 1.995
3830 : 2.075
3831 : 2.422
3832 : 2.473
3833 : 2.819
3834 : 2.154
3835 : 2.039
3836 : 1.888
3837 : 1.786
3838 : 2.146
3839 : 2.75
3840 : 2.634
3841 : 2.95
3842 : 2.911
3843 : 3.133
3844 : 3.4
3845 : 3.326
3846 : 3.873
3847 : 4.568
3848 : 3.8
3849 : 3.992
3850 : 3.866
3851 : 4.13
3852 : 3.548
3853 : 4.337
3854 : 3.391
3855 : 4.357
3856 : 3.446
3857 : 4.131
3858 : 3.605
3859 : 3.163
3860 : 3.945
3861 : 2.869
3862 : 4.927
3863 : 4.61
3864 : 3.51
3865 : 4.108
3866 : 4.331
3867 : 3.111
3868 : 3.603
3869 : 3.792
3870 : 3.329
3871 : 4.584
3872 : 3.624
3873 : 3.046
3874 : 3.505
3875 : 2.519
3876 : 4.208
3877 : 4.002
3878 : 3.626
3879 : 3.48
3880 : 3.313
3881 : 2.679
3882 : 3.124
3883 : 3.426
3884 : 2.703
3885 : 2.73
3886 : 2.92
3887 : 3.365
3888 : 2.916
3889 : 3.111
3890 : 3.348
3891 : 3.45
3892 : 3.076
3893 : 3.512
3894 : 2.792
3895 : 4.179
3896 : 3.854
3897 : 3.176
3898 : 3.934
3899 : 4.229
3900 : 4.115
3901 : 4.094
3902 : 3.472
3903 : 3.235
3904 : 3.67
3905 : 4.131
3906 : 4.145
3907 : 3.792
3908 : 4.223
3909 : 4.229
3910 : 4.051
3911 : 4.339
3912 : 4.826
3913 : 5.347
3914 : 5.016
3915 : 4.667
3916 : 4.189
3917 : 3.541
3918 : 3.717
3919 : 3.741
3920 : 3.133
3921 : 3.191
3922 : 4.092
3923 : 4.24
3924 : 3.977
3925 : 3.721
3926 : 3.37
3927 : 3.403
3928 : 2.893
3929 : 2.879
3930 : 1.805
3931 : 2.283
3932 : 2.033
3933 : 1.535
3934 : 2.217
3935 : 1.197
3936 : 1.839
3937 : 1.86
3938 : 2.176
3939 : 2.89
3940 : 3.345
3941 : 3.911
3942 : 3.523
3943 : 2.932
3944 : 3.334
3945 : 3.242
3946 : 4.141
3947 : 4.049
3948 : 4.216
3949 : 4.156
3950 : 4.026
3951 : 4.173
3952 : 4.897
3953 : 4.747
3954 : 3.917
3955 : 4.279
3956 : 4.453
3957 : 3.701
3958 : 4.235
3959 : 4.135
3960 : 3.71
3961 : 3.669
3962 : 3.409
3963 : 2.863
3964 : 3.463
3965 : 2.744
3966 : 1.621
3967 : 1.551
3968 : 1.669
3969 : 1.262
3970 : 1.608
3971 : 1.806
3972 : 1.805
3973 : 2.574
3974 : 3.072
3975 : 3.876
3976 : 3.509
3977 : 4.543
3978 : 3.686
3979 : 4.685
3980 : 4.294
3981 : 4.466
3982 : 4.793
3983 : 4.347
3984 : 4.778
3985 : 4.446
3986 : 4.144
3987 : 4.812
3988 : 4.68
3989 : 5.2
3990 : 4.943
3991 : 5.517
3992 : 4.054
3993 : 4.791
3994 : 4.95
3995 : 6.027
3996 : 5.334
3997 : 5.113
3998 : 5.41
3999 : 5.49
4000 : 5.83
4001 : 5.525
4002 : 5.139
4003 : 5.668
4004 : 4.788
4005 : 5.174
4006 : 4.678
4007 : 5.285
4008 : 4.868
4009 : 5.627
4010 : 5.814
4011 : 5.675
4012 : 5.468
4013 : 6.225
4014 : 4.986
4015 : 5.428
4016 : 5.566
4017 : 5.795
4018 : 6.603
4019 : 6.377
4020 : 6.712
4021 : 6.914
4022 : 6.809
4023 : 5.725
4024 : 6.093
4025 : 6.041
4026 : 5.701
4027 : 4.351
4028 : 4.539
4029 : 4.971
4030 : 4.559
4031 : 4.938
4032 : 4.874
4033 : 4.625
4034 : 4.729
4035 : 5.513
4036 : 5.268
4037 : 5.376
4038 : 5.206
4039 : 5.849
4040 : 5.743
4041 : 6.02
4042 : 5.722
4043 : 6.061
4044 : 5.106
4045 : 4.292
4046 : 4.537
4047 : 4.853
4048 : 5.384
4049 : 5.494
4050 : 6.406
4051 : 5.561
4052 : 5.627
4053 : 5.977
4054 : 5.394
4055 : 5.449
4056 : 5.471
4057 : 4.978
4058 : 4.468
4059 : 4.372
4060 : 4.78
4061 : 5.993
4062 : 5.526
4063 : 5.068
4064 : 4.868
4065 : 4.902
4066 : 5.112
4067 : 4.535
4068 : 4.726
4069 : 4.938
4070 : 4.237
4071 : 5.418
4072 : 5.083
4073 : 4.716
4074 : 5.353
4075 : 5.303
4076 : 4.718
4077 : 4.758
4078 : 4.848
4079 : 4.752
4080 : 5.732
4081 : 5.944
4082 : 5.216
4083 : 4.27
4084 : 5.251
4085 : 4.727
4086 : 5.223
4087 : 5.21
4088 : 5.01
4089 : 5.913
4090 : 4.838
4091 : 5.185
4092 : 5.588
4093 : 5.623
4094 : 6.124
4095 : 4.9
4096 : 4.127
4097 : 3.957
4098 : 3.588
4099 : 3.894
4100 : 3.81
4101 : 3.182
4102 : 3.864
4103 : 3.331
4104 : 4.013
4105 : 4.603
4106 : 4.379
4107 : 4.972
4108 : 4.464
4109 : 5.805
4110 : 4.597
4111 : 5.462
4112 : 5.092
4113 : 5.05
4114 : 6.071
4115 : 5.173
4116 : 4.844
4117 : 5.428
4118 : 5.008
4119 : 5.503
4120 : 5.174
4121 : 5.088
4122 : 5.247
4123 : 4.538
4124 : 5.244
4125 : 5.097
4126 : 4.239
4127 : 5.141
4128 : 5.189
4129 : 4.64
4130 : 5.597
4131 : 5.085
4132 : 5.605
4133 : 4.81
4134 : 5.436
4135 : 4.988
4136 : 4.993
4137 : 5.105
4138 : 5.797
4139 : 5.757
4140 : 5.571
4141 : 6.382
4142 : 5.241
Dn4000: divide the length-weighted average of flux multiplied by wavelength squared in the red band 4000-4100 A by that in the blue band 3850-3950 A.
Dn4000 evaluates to 1.6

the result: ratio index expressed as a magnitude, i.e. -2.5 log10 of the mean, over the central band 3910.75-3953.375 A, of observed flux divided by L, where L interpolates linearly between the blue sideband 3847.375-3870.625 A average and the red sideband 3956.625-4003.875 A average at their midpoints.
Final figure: 0.15 mag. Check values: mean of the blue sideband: 3.83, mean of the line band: 3.45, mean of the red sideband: 4.03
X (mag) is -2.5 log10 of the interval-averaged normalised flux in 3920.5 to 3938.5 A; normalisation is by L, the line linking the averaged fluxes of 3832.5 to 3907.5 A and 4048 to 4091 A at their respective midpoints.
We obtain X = 0.41 mag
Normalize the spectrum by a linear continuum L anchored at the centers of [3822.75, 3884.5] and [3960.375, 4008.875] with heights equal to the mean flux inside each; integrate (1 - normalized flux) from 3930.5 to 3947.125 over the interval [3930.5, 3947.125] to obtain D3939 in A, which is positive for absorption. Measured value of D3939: 4.9 A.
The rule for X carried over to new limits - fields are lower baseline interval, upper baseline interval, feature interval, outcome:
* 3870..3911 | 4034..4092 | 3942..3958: 0.03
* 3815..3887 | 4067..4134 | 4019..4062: -0.19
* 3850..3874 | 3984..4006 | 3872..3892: 0.23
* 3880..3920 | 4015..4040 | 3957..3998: 0.26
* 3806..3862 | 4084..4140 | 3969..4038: -0.15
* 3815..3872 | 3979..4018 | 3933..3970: 0.39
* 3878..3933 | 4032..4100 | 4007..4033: -0.20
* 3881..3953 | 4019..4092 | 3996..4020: -0.19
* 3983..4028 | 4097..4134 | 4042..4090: -0.02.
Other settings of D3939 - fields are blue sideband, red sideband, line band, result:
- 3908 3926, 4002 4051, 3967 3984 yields 5.6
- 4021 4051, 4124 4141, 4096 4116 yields 2.9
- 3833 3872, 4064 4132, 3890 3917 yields -1.4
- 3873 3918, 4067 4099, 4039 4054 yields -2.4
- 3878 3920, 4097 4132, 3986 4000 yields -3.1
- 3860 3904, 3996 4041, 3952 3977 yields 8.3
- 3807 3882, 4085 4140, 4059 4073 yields -0.9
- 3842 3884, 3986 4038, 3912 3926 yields 0.8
